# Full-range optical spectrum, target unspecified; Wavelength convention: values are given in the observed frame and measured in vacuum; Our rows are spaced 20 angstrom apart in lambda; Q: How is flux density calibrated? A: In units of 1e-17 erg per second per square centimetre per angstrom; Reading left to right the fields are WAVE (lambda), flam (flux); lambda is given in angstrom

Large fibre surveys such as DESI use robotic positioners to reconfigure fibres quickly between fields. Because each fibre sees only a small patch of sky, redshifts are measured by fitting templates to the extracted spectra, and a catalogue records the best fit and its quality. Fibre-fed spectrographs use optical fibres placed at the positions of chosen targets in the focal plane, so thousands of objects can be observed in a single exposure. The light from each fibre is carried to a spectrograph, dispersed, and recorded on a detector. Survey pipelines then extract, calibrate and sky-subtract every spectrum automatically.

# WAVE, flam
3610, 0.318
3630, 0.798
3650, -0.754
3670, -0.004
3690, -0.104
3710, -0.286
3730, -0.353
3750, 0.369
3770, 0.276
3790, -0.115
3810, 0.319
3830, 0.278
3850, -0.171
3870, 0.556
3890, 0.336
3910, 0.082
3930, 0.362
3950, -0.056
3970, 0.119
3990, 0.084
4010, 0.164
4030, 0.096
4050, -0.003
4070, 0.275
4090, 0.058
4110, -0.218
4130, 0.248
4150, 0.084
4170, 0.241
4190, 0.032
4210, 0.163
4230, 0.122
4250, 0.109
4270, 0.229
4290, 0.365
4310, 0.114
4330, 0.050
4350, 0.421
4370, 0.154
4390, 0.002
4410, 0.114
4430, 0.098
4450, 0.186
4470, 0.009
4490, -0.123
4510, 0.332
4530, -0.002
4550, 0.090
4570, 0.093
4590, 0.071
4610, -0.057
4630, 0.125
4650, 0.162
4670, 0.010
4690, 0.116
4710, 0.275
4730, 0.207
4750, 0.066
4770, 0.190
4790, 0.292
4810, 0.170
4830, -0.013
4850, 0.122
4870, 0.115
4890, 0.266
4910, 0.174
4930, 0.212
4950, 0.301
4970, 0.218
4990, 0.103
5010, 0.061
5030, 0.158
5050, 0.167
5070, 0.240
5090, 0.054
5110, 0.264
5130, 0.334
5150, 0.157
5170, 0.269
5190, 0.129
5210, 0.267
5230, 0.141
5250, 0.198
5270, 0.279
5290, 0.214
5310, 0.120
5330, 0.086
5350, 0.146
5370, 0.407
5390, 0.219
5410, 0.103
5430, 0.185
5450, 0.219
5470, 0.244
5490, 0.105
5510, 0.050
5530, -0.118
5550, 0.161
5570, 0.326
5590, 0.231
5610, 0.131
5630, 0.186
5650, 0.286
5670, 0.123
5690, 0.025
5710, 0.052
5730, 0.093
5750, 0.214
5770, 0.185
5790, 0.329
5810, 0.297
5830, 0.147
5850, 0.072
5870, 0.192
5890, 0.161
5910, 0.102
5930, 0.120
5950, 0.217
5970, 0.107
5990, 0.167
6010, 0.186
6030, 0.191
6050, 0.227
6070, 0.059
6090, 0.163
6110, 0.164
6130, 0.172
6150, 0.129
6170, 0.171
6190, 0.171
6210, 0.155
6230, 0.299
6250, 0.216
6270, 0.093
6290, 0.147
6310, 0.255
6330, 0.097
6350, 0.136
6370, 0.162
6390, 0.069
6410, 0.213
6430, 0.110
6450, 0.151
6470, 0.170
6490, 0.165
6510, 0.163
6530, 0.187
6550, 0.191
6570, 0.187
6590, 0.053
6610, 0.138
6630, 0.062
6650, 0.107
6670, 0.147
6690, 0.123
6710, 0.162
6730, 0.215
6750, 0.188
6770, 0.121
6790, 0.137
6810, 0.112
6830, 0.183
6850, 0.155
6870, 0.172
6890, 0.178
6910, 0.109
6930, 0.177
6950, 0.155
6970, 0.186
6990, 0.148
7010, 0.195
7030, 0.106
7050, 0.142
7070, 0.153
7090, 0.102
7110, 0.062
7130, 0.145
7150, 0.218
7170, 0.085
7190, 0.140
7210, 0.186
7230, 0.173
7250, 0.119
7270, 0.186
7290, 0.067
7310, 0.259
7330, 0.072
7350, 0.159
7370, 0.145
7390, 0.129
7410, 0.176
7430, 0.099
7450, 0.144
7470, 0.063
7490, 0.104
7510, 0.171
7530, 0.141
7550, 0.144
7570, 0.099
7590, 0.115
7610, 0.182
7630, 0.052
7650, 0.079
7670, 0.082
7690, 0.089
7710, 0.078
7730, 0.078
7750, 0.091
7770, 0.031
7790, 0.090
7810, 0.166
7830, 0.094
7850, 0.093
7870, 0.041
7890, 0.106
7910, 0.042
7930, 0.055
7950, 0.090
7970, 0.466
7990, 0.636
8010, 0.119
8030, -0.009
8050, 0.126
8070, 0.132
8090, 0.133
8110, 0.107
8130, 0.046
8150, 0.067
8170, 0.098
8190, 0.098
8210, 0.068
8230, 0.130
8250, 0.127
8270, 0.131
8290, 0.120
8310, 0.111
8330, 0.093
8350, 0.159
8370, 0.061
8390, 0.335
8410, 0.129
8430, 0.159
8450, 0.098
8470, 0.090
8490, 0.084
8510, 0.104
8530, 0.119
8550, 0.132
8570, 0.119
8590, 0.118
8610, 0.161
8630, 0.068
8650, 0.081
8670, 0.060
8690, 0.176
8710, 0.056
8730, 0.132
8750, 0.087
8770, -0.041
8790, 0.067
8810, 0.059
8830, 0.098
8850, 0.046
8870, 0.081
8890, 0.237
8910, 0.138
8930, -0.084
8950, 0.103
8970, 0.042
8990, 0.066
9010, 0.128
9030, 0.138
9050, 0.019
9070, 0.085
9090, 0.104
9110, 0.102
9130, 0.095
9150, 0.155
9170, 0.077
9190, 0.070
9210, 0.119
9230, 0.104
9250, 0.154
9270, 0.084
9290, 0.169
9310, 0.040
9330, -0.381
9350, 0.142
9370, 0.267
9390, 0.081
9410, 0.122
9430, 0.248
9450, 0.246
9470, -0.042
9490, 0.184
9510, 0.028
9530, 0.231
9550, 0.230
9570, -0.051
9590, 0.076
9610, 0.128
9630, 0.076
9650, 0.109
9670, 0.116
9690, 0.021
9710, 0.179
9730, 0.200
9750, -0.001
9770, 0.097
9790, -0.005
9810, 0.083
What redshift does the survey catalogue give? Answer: 1.14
